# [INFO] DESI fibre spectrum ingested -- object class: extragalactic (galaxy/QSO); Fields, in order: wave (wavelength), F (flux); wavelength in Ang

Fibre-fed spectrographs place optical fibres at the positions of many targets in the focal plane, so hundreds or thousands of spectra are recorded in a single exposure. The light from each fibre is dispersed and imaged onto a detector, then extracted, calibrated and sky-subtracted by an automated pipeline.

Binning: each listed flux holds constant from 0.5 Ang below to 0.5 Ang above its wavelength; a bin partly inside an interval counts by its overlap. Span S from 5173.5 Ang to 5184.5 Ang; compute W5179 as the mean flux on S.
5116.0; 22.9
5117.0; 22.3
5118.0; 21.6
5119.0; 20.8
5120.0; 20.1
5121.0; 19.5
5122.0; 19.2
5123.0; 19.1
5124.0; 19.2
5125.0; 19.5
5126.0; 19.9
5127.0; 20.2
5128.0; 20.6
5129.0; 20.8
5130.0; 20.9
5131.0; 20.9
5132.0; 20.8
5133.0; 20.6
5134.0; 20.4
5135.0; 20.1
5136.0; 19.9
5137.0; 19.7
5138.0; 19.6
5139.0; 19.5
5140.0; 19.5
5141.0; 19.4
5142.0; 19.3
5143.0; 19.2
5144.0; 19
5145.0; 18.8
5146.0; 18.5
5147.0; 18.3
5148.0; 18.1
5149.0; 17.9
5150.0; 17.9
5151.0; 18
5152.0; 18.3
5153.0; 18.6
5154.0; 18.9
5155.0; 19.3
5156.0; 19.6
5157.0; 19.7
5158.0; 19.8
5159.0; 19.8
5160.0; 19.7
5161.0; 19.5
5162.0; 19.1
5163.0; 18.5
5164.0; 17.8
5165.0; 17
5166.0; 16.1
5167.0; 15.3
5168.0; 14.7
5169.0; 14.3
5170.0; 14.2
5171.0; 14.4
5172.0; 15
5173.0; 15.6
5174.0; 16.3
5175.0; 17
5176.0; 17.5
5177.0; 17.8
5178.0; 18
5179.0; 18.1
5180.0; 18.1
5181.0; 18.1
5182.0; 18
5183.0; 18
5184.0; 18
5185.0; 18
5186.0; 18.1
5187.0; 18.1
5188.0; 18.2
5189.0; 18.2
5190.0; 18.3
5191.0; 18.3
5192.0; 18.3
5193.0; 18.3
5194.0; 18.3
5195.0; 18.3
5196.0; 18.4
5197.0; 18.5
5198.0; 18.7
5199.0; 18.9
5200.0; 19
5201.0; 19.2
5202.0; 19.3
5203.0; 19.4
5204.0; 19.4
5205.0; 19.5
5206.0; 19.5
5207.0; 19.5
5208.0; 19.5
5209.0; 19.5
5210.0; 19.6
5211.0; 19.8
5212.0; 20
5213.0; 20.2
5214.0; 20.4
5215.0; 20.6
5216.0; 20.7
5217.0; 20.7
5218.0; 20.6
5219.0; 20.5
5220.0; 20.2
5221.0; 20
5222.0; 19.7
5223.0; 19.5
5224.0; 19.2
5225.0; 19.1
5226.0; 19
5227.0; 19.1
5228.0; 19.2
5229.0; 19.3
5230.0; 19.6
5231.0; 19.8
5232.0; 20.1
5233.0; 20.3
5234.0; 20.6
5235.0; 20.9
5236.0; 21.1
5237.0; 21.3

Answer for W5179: 17.7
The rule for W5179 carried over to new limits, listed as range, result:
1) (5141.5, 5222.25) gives 18.5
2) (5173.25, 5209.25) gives 18.4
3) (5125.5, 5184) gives 18.4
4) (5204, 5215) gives 19.8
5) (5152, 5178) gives 17.4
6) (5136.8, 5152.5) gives 18.8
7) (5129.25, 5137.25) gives 20.4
